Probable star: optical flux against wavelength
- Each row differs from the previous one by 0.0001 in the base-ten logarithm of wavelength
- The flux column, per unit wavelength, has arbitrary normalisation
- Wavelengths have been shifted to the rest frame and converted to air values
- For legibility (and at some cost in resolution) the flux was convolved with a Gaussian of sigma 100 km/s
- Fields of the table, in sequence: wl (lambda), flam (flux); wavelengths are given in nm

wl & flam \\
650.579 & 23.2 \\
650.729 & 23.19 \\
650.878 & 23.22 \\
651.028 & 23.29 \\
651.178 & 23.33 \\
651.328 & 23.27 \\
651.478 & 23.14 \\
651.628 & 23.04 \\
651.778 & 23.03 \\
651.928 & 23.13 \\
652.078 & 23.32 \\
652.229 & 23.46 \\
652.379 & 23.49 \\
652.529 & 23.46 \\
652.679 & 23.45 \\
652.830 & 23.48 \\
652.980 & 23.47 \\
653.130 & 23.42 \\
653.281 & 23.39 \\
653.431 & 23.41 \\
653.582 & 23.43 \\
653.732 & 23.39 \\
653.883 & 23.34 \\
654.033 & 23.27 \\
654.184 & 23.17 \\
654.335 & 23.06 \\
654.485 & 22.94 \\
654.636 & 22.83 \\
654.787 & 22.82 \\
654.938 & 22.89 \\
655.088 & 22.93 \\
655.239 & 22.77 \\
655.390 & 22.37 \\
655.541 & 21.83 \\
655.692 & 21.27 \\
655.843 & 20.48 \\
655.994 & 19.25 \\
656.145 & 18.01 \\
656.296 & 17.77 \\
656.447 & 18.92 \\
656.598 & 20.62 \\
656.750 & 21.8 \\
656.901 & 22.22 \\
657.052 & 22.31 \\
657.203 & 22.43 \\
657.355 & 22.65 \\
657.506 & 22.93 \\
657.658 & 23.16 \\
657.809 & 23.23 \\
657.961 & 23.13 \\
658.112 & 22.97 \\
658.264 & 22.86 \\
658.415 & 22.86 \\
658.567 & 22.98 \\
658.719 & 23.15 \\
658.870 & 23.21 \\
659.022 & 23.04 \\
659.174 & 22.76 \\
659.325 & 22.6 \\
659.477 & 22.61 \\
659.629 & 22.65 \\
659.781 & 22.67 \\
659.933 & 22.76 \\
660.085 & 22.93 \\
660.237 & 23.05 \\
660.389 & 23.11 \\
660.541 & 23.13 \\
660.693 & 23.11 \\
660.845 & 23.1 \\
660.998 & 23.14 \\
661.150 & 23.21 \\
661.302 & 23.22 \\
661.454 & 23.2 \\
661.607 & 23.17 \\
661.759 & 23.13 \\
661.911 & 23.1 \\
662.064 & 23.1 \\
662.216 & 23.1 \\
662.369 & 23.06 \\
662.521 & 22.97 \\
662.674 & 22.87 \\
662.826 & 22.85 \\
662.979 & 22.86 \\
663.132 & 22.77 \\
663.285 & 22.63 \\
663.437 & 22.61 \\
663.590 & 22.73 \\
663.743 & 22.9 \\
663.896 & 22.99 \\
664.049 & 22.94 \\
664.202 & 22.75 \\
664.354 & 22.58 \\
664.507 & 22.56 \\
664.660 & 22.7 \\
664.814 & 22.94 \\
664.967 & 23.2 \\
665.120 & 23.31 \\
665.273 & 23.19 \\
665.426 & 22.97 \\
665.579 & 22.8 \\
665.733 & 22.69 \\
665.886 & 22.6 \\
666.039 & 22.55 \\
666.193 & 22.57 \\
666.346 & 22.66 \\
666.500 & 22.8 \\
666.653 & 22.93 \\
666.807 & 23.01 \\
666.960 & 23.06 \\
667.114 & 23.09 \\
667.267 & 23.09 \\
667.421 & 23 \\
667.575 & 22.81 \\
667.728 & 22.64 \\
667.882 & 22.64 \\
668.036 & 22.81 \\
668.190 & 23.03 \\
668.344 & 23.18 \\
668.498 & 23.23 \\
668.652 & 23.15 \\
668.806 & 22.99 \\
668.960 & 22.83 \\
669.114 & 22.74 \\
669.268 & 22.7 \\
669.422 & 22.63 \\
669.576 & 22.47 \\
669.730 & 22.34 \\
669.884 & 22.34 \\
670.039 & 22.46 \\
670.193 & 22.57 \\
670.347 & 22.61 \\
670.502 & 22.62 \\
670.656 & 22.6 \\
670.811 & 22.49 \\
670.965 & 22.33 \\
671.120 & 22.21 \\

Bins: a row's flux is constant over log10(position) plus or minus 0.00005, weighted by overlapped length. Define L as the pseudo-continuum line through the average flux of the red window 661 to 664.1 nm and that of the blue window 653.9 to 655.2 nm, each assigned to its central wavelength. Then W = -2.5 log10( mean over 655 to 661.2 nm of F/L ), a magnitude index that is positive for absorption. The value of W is 0.04 mag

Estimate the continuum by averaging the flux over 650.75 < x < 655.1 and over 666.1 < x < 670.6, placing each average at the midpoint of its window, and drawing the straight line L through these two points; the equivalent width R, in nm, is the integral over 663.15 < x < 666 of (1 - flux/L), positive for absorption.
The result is 0.01 nm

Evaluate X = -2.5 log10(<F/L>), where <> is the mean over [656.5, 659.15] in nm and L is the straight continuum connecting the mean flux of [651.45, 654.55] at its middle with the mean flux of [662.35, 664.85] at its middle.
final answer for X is 0.02 mag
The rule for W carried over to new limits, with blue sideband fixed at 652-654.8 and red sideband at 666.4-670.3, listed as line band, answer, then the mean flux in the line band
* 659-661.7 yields 0.00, 23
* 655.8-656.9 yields 0.18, 19.7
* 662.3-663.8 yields 0.01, 22.8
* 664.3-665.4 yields 0.00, 22.9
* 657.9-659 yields 0.01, 23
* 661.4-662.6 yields 0.00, 23.1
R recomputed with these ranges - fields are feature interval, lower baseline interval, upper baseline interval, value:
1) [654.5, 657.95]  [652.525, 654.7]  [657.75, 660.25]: 0.22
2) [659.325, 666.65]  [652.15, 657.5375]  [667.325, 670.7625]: -0.12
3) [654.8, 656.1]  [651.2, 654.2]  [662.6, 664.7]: 0.08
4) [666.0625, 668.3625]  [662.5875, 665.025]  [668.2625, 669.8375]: -0.01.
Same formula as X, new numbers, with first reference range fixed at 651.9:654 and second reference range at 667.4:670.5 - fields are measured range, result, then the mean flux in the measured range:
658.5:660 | 0.01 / 22.8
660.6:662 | 0.00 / 23.1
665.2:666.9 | 0.00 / 22.8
